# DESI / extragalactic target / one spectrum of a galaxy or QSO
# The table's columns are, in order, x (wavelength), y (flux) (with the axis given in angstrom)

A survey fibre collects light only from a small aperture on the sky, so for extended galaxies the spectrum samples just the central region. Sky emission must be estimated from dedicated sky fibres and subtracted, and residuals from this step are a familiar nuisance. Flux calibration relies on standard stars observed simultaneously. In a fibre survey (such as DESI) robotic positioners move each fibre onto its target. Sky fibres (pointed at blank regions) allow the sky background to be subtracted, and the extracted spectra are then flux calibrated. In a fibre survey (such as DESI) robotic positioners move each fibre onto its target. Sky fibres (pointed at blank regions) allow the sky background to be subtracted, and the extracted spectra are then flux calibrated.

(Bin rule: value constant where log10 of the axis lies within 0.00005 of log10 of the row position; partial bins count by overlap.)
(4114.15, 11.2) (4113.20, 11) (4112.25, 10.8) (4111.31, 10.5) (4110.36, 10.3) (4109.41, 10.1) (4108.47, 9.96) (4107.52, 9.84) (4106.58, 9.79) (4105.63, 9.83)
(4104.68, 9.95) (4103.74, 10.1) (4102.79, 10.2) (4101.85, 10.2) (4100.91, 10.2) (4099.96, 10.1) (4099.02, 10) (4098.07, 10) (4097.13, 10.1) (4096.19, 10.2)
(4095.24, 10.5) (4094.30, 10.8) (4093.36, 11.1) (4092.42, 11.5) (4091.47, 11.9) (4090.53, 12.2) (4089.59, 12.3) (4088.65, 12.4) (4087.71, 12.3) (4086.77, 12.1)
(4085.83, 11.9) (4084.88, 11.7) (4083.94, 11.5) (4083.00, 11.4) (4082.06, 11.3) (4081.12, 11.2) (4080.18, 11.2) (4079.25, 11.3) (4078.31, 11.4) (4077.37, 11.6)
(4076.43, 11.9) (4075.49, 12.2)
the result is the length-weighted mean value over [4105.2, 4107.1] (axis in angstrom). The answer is 9.82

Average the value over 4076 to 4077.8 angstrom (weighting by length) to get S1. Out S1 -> 11.7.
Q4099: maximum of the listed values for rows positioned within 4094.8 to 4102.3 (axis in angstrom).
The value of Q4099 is 10.5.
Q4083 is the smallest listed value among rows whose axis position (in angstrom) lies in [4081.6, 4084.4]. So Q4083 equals 11.3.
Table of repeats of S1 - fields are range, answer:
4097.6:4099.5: 10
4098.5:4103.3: 10.1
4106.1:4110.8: 9.99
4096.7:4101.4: 10.1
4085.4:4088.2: 12.1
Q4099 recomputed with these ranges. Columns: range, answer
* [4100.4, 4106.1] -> 10.2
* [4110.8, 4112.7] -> 10.8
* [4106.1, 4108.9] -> 9.96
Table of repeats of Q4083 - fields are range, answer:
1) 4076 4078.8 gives 11.4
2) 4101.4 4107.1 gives 9.79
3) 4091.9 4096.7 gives 10.2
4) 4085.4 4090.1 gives 11.9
